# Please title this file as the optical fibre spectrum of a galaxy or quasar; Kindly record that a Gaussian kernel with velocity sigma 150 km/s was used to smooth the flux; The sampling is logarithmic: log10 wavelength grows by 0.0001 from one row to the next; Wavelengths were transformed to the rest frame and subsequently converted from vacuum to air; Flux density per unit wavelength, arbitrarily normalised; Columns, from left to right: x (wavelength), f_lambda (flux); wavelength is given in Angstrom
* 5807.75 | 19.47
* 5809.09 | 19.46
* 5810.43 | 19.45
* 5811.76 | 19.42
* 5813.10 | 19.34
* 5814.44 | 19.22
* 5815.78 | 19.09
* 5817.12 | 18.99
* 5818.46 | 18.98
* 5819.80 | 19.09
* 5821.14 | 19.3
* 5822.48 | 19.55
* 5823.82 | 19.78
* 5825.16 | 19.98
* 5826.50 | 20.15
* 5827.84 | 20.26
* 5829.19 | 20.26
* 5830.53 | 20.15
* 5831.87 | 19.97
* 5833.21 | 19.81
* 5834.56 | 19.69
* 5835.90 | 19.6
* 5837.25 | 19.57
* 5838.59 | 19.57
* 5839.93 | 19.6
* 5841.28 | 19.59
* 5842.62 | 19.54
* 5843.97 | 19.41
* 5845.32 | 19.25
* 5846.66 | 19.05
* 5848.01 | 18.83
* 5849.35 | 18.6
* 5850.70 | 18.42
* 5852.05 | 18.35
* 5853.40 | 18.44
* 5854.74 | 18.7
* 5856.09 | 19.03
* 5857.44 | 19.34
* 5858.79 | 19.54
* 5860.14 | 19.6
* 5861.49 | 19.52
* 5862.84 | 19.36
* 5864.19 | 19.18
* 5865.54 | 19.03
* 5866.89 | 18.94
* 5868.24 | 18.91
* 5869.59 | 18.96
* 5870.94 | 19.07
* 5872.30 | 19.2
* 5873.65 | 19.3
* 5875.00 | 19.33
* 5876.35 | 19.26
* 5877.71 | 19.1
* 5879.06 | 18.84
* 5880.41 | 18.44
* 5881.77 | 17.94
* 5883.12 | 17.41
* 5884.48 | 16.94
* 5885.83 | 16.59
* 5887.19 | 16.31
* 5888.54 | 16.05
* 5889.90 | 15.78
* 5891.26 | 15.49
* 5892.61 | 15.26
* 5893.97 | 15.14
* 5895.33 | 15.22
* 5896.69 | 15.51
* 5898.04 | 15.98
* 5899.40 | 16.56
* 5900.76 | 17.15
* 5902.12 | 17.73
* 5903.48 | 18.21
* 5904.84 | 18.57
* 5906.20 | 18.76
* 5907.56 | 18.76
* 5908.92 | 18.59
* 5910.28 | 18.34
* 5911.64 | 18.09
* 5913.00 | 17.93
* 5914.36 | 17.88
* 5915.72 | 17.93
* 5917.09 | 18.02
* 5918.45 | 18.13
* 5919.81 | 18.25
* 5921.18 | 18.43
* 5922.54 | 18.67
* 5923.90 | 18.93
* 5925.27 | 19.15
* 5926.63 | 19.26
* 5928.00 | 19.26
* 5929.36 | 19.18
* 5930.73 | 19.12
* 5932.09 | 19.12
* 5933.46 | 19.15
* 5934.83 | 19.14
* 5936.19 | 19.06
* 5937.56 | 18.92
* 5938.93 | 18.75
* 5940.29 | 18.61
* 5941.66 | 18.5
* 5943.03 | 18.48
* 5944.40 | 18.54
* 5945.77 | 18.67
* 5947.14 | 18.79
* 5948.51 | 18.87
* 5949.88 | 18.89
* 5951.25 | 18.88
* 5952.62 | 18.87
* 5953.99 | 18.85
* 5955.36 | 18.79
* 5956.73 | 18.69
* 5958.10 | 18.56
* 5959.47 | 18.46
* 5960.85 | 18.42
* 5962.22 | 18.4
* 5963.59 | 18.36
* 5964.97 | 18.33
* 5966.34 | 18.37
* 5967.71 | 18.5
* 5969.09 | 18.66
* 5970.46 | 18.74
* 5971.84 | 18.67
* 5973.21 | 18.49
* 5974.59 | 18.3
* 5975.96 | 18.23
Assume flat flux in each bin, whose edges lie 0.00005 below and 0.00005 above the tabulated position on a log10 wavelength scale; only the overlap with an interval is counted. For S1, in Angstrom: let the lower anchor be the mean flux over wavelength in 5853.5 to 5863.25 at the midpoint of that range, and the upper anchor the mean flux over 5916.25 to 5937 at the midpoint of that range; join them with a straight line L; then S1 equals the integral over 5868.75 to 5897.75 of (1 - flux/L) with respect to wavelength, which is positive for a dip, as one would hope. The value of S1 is 2.6 Angstrom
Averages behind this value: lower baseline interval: 19.3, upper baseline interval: 18.8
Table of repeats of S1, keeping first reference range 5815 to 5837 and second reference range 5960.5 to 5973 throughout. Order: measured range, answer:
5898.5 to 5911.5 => 0.7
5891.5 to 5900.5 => 1.6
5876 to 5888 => 0.9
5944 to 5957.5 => -0.1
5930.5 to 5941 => -0.1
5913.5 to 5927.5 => 0.3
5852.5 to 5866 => 0.2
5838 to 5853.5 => 0.3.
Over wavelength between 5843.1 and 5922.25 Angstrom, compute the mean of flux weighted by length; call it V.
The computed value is 18.1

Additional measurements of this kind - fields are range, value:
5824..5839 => 19.9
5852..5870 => 19.1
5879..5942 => 17.8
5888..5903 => 16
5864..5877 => 19.1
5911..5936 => 18.7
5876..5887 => 17.9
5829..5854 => 19.3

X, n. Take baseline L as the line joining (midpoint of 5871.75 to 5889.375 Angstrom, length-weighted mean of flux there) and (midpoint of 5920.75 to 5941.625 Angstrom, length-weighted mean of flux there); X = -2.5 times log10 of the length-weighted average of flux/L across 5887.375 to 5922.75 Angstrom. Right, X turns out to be 0.07 mag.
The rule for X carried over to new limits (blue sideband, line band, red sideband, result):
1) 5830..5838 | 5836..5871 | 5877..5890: -0.02 mag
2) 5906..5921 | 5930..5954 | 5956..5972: -0.03 mag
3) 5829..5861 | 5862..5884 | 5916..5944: 0.02 mag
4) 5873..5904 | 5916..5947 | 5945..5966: -0.04 mag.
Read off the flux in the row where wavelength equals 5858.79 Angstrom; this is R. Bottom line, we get 19.54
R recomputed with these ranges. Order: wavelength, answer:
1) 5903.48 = 18.21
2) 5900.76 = 17.15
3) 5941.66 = 18.5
